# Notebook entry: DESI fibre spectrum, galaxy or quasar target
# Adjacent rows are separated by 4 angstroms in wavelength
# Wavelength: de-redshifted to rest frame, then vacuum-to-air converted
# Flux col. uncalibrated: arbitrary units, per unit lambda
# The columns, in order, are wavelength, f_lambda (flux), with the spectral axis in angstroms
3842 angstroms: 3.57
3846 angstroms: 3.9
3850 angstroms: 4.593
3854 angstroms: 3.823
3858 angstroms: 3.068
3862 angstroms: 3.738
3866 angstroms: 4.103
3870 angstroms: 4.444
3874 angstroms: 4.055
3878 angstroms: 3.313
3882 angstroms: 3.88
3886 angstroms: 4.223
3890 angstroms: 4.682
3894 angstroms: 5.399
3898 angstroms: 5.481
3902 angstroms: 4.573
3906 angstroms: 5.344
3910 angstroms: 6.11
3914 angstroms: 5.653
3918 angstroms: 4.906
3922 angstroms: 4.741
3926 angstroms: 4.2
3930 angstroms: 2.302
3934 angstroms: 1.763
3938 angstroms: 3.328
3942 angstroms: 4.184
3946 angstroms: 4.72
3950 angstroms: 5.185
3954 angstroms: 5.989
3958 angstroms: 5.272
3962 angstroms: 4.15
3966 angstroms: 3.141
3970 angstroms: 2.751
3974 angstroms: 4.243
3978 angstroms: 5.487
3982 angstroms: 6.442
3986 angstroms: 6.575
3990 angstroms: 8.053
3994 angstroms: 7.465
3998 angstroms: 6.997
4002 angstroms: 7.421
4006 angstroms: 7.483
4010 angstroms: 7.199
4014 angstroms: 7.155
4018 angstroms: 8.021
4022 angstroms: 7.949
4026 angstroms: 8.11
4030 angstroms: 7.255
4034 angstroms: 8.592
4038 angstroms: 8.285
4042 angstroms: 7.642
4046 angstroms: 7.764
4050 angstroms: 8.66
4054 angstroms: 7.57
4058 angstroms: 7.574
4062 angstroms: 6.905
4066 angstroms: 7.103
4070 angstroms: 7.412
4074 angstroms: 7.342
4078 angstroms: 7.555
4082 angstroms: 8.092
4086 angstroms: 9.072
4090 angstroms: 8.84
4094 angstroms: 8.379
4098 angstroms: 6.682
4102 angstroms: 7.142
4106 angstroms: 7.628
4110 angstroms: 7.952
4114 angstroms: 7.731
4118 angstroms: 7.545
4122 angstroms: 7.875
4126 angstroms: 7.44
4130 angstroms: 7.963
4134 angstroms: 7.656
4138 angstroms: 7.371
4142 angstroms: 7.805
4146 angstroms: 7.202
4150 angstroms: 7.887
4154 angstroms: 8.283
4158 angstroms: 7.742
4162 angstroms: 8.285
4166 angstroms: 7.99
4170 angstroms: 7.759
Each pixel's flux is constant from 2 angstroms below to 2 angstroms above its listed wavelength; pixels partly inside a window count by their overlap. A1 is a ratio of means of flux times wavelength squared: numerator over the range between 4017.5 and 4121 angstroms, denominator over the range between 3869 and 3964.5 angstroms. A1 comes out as 1.87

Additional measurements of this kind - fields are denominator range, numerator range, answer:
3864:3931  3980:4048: 1.75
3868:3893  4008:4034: 1.99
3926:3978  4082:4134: 2.13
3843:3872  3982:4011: 1.98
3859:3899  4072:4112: 2.05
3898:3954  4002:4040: 1.82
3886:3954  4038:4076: 1.78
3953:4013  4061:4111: 1.37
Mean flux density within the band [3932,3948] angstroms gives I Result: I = 3.5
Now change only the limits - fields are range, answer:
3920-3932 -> 3.75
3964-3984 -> 4.41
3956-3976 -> 3.91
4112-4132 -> 7.71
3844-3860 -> 3.85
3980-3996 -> 7.13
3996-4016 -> 7.25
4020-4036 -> 7.98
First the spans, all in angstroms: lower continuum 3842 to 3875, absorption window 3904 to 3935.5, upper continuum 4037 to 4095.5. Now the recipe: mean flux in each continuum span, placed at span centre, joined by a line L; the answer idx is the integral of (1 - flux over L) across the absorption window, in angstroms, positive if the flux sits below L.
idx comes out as 3.9 angstroms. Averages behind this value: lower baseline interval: 3.94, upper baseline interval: 7.87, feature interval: 4.42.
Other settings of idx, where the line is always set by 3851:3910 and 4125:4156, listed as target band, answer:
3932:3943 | 4.6 angstroms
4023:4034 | -2.8 angstroms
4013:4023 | -2.6 angstroms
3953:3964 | 0.6 angstroms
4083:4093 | -2.5 angstroms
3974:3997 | -3.5 angstroms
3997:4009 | -2.8 angstroms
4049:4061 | -2.1 angstroms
